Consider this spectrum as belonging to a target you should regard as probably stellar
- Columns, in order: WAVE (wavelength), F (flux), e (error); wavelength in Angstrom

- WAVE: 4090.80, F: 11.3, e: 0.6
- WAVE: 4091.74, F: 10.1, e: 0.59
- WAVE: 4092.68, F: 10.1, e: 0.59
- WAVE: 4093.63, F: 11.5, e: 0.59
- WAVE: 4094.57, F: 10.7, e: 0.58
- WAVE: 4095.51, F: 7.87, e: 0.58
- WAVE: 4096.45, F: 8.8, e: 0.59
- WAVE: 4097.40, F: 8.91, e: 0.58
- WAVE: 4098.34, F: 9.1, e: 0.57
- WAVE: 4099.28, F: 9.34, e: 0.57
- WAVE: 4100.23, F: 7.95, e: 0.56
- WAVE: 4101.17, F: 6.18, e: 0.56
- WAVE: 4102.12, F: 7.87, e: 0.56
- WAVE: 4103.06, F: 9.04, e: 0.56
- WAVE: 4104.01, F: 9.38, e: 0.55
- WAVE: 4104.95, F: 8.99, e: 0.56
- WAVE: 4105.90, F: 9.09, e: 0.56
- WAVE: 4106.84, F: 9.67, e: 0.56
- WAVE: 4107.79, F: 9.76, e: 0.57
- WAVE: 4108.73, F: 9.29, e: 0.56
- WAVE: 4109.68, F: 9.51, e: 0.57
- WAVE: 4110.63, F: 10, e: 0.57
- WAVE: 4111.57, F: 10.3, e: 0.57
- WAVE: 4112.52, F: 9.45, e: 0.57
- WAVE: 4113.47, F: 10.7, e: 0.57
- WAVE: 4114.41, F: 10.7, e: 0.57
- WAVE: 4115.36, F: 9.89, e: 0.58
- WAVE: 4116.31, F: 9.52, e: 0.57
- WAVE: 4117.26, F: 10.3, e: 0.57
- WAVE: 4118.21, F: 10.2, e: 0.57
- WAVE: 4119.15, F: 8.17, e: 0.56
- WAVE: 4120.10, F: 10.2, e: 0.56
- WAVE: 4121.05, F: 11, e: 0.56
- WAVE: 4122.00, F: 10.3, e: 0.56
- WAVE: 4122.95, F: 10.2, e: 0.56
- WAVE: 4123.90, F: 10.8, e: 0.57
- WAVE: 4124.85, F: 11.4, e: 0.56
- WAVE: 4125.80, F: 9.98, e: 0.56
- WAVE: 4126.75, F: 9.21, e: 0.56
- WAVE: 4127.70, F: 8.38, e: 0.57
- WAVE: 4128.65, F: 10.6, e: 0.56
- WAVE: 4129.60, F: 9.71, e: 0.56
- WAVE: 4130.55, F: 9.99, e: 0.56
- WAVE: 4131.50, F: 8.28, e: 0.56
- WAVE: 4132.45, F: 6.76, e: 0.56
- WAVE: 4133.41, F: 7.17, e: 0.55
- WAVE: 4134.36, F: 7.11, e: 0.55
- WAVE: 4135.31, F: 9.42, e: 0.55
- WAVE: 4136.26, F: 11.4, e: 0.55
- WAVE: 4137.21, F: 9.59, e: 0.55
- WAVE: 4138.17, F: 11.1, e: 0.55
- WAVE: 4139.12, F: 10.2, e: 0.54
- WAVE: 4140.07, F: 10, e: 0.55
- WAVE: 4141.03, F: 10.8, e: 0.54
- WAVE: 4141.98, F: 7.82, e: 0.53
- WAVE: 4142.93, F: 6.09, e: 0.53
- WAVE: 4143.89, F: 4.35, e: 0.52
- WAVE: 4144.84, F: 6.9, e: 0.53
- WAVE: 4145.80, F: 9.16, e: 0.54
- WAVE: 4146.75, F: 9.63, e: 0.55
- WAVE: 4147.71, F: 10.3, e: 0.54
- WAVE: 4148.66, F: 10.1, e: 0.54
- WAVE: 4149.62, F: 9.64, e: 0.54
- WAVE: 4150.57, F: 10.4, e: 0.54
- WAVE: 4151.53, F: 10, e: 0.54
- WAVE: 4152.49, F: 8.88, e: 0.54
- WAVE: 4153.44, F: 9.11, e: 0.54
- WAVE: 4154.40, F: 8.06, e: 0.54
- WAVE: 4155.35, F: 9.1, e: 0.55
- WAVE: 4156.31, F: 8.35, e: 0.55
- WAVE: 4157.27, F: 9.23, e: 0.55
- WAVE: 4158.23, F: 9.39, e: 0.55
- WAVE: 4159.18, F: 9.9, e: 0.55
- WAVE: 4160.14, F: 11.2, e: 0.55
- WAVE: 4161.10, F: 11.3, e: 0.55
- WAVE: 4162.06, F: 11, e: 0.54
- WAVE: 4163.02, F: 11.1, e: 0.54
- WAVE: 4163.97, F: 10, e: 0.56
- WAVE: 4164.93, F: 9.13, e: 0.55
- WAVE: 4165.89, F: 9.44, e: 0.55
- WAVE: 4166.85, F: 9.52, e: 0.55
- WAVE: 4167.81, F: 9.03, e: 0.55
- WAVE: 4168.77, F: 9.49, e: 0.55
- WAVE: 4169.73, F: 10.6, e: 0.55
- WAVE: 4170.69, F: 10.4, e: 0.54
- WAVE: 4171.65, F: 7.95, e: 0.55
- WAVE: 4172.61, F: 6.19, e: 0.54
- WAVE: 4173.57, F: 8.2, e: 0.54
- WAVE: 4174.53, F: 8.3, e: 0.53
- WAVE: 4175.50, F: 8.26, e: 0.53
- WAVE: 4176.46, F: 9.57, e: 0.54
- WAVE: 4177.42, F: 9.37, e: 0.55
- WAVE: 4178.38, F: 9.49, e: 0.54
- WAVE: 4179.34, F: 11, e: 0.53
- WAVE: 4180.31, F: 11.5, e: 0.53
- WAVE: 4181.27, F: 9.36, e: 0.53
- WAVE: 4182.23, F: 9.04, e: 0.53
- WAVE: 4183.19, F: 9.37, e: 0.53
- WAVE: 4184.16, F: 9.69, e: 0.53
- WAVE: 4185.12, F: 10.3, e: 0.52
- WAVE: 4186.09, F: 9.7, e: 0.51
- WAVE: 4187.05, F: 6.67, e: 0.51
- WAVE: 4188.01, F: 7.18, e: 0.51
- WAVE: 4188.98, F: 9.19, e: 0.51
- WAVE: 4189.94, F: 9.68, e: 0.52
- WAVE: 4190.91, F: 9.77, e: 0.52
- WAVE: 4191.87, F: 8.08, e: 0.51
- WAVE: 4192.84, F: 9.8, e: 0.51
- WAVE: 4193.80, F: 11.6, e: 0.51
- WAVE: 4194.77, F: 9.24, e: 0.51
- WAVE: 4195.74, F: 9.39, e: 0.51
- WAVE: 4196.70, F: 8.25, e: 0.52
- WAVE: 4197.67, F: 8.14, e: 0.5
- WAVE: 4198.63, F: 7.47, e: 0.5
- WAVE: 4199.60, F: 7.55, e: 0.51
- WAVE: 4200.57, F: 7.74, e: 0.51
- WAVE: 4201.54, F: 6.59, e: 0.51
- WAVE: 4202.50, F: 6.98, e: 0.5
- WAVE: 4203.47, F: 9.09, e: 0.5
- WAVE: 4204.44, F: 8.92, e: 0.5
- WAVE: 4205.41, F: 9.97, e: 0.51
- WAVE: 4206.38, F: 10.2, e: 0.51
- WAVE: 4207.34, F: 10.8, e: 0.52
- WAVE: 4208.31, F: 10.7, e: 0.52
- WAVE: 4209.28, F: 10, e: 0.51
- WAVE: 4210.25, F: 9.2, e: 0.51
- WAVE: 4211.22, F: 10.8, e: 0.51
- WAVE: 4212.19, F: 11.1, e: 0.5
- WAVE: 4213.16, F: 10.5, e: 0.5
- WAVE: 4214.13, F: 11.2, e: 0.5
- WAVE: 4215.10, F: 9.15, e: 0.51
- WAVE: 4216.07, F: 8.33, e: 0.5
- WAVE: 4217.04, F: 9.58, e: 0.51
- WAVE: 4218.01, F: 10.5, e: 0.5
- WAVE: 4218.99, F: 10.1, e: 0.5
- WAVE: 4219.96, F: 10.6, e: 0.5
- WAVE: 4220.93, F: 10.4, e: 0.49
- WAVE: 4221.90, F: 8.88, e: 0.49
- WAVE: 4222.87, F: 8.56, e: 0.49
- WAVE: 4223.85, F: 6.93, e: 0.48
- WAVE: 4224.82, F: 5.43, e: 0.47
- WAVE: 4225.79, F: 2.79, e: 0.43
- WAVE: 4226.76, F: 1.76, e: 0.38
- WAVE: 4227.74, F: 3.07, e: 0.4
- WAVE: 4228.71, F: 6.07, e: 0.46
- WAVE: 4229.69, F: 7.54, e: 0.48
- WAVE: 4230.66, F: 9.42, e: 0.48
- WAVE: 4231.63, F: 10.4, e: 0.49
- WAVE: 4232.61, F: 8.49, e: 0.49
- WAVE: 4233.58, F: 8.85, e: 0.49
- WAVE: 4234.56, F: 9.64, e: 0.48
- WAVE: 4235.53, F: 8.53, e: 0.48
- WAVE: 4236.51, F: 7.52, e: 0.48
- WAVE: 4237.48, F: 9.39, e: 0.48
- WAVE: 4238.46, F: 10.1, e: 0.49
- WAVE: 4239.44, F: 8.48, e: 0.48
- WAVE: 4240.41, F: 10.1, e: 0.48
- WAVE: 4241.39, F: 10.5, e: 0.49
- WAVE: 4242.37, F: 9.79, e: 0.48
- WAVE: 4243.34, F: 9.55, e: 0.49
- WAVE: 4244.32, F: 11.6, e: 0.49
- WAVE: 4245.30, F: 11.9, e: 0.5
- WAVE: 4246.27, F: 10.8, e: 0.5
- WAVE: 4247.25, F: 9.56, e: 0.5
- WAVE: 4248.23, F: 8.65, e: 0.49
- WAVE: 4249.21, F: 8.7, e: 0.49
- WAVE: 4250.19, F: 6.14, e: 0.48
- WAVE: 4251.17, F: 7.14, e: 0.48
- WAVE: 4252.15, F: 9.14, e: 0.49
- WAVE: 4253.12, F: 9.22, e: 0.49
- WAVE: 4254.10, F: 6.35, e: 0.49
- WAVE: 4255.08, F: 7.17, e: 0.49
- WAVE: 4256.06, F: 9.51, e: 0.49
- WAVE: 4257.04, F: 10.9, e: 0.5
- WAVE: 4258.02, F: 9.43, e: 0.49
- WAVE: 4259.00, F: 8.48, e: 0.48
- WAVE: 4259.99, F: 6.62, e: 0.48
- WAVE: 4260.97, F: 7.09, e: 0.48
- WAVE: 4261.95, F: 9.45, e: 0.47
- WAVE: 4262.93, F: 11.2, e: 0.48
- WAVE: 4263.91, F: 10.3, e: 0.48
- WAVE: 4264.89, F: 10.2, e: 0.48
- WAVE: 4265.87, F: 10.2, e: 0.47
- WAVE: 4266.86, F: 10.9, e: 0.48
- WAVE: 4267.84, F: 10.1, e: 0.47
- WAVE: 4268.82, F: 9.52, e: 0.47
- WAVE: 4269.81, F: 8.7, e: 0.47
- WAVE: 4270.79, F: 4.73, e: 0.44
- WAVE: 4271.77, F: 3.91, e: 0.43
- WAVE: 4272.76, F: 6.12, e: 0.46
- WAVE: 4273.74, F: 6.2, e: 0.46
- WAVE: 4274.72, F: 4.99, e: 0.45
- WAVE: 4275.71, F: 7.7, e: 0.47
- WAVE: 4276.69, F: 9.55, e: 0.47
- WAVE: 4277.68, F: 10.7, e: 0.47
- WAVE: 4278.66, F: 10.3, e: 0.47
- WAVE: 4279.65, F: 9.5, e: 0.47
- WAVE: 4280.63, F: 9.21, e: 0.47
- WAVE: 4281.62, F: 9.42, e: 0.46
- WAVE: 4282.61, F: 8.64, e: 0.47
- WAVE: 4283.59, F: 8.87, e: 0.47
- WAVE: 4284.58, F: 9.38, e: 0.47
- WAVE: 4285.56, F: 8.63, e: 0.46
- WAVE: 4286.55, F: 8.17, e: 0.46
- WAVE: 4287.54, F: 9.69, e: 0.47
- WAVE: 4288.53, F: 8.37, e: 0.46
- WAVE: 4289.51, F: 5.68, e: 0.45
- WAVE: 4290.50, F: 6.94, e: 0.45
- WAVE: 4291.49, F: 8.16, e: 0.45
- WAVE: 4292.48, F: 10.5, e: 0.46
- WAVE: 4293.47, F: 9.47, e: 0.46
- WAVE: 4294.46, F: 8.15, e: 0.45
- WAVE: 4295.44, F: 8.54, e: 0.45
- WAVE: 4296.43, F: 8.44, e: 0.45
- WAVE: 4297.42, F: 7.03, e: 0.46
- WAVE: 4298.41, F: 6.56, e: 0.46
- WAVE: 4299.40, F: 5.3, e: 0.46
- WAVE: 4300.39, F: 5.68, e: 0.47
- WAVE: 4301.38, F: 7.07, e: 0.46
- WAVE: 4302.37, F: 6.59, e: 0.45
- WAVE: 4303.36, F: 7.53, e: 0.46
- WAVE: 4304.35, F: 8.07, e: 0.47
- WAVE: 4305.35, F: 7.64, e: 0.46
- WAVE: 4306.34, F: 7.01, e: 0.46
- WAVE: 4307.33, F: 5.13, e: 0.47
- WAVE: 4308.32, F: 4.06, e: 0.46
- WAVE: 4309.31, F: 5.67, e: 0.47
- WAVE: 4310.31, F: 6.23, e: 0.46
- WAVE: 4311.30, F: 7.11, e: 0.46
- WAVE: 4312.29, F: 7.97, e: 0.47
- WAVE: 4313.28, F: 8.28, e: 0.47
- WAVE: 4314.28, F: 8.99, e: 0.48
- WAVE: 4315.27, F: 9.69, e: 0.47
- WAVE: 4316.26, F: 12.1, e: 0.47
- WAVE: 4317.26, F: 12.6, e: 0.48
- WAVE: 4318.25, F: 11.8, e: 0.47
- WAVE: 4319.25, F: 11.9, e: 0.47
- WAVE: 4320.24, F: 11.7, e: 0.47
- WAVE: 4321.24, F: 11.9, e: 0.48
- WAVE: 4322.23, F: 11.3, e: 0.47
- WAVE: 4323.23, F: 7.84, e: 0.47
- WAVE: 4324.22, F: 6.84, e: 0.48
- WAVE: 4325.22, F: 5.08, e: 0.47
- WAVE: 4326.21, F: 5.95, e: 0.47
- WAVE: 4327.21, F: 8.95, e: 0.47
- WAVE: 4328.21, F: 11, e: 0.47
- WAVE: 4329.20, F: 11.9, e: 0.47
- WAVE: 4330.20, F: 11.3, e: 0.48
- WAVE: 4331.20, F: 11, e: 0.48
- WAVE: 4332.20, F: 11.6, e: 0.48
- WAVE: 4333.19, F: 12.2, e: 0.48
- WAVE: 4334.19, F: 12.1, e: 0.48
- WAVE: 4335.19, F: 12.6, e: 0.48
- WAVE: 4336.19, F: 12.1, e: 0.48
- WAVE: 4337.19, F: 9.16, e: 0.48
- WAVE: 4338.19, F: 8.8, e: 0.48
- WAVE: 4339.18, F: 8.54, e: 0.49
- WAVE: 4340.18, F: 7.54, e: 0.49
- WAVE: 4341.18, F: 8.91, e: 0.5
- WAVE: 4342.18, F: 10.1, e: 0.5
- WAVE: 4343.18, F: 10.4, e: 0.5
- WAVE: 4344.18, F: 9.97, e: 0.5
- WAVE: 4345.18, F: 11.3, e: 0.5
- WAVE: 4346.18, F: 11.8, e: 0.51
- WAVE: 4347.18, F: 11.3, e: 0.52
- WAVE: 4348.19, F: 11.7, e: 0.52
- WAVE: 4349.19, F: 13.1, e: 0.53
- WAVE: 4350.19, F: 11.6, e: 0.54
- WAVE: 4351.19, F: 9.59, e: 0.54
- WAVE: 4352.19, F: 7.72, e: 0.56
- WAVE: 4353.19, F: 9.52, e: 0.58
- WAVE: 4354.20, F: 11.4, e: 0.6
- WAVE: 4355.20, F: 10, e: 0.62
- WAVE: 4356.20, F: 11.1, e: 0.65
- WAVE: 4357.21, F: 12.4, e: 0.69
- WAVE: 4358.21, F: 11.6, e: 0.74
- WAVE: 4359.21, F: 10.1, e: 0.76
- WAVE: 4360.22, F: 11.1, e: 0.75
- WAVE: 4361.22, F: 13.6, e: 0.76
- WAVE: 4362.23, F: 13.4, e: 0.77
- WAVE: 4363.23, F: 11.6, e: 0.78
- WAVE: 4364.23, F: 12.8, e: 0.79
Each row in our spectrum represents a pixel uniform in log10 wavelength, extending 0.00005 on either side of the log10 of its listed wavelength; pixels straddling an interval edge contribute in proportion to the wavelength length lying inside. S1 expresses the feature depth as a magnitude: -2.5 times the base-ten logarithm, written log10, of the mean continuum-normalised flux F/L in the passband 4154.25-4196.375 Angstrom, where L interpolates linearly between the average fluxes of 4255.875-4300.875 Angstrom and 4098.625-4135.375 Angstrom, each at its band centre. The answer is -0.05 mag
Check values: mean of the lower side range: 9.38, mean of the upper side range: 8.41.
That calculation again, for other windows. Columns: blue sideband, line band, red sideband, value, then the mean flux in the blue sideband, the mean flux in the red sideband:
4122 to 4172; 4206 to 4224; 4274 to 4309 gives -0.14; 9.41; 7.88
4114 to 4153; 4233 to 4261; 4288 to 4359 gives 0.04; 9.4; 9.27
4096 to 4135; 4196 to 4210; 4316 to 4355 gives 0.12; 9.35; 10.4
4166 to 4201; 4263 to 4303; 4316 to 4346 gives 0.20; 9.06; 10.3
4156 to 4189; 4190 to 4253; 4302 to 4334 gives 0.05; 9.42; 9.01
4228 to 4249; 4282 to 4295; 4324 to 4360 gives 0.15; 9.3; 10.3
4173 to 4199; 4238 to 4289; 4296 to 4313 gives -0.18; 9.17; 6.67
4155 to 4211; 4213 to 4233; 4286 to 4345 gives 0.14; 9.28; 8.85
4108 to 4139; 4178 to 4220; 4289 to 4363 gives 0.03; 9.71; 9.43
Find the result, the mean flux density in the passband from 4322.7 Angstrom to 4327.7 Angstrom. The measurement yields 6.95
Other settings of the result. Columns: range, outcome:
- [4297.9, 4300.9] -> 5.86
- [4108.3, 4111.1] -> 9.59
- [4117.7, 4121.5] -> 9.9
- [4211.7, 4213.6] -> 10.8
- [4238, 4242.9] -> 9.79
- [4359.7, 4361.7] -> 12.3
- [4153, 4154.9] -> 8.6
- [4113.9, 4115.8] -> 10.3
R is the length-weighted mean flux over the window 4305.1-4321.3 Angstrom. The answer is 8.75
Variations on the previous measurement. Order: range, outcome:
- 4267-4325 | 8.24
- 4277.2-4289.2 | 9.19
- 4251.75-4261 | 8.45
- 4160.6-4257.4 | 9.01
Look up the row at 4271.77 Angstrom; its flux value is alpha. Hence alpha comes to 3.91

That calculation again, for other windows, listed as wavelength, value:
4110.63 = 10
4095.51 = 7.87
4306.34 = 7.01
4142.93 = 6.09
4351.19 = 9.59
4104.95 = 8.99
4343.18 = 10.4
